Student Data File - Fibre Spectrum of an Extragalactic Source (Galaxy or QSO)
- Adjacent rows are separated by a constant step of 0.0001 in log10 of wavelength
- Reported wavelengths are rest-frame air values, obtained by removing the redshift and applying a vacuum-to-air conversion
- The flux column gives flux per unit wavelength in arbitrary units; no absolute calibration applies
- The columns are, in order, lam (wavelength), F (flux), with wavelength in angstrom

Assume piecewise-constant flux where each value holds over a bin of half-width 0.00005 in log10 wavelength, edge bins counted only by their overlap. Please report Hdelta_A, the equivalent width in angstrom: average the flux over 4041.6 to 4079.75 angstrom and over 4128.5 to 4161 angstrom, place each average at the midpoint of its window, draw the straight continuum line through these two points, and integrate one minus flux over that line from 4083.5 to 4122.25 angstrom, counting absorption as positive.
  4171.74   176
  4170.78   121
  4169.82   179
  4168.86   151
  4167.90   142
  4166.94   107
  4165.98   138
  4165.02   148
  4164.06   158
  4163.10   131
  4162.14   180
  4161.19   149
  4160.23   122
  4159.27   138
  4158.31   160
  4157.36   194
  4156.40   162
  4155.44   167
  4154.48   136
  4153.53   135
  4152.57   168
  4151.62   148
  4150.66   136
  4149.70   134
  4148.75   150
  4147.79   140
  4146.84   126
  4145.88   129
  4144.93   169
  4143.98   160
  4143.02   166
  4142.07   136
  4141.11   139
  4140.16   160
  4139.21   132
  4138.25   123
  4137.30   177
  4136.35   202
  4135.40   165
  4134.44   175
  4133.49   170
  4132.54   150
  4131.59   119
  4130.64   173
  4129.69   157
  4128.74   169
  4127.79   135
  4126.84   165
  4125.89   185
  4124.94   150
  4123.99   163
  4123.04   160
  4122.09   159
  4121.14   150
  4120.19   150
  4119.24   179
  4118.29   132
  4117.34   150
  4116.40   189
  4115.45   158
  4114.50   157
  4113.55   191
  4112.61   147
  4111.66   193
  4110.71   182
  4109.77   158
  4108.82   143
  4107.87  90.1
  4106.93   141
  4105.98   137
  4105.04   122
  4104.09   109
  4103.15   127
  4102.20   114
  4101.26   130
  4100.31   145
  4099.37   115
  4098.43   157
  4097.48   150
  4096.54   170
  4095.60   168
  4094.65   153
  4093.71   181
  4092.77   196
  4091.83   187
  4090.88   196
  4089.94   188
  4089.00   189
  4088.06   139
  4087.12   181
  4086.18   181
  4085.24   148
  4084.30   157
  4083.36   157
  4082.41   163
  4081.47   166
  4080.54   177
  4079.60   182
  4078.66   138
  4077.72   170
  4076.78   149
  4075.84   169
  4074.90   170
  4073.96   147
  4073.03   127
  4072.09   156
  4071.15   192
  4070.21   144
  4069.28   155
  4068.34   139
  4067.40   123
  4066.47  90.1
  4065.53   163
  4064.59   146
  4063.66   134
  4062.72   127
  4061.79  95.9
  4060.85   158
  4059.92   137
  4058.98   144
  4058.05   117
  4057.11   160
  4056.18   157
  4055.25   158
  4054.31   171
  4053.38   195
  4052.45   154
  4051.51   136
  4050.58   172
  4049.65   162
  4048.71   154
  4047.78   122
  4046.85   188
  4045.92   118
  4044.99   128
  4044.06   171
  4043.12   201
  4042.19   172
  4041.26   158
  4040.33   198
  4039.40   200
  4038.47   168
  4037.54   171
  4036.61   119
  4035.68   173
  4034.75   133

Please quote -1.2 angstrom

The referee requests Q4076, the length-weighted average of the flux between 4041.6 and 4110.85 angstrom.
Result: 153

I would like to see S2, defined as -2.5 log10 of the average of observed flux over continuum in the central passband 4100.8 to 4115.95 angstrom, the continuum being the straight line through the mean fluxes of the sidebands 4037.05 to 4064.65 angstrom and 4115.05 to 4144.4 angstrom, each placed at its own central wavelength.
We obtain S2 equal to 0.10 mag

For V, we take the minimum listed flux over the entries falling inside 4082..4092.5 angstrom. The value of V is 139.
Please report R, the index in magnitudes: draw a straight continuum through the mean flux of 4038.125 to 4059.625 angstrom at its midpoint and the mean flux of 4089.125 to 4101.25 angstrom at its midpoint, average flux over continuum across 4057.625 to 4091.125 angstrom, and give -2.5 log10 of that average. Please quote 0.07 mag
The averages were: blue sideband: 161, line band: 153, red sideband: 166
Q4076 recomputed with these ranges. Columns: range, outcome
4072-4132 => 157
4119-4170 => 153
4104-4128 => 155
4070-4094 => 167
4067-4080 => 154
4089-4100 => 170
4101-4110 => 126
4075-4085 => 163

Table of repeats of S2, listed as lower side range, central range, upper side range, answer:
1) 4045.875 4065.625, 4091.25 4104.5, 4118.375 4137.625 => 0.041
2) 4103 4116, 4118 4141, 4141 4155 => -0.086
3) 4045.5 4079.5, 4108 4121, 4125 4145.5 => -0.041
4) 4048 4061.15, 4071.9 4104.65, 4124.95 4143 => -0.019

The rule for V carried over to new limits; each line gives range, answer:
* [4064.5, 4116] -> 90.1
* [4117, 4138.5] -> 119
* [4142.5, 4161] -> 122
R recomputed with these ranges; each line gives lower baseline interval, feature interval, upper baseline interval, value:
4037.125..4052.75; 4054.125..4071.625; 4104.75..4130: 0.138 mag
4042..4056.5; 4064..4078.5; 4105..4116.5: 0.063 mag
